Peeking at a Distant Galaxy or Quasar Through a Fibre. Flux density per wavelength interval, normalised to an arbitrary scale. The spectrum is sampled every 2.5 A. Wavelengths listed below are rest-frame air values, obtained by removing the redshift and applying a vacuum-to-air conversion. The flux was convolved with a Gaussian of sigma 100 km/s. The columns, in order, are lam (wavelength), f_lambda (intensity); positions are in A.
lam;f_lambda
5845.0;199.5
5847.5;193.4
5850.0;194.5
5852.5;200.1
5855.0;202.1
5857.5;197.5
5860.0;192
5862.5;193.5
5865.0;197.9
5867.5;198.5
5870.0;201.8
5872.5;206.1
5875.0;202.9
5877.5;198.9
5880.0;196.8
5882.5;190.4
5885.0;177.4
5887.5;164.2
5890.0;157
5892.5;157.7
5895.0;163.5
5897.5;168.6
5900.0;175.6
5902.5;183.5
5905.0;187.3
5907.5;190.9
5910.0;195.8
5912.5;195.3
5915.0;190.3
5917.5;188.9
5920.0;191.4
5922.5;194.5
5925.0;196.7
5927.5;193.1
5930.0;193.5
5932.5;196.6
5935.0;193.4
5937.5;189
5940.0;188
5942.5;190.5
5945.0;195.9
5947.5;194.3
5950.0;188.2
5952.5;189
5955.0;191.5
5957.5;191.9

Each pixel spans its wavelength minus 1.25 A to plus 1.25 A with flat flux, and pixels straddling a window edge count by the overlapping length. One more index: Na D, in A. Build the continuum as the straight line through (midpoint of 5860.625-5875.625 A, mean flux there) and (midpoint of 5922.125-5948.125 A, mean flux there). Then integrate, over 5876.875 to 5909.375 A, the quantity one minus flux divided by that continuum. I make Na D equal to 3.2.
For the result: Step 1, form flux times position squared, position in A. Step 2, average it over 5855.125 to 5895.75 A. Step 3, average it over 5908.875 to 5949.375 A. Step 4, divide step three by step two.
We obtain 1.05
